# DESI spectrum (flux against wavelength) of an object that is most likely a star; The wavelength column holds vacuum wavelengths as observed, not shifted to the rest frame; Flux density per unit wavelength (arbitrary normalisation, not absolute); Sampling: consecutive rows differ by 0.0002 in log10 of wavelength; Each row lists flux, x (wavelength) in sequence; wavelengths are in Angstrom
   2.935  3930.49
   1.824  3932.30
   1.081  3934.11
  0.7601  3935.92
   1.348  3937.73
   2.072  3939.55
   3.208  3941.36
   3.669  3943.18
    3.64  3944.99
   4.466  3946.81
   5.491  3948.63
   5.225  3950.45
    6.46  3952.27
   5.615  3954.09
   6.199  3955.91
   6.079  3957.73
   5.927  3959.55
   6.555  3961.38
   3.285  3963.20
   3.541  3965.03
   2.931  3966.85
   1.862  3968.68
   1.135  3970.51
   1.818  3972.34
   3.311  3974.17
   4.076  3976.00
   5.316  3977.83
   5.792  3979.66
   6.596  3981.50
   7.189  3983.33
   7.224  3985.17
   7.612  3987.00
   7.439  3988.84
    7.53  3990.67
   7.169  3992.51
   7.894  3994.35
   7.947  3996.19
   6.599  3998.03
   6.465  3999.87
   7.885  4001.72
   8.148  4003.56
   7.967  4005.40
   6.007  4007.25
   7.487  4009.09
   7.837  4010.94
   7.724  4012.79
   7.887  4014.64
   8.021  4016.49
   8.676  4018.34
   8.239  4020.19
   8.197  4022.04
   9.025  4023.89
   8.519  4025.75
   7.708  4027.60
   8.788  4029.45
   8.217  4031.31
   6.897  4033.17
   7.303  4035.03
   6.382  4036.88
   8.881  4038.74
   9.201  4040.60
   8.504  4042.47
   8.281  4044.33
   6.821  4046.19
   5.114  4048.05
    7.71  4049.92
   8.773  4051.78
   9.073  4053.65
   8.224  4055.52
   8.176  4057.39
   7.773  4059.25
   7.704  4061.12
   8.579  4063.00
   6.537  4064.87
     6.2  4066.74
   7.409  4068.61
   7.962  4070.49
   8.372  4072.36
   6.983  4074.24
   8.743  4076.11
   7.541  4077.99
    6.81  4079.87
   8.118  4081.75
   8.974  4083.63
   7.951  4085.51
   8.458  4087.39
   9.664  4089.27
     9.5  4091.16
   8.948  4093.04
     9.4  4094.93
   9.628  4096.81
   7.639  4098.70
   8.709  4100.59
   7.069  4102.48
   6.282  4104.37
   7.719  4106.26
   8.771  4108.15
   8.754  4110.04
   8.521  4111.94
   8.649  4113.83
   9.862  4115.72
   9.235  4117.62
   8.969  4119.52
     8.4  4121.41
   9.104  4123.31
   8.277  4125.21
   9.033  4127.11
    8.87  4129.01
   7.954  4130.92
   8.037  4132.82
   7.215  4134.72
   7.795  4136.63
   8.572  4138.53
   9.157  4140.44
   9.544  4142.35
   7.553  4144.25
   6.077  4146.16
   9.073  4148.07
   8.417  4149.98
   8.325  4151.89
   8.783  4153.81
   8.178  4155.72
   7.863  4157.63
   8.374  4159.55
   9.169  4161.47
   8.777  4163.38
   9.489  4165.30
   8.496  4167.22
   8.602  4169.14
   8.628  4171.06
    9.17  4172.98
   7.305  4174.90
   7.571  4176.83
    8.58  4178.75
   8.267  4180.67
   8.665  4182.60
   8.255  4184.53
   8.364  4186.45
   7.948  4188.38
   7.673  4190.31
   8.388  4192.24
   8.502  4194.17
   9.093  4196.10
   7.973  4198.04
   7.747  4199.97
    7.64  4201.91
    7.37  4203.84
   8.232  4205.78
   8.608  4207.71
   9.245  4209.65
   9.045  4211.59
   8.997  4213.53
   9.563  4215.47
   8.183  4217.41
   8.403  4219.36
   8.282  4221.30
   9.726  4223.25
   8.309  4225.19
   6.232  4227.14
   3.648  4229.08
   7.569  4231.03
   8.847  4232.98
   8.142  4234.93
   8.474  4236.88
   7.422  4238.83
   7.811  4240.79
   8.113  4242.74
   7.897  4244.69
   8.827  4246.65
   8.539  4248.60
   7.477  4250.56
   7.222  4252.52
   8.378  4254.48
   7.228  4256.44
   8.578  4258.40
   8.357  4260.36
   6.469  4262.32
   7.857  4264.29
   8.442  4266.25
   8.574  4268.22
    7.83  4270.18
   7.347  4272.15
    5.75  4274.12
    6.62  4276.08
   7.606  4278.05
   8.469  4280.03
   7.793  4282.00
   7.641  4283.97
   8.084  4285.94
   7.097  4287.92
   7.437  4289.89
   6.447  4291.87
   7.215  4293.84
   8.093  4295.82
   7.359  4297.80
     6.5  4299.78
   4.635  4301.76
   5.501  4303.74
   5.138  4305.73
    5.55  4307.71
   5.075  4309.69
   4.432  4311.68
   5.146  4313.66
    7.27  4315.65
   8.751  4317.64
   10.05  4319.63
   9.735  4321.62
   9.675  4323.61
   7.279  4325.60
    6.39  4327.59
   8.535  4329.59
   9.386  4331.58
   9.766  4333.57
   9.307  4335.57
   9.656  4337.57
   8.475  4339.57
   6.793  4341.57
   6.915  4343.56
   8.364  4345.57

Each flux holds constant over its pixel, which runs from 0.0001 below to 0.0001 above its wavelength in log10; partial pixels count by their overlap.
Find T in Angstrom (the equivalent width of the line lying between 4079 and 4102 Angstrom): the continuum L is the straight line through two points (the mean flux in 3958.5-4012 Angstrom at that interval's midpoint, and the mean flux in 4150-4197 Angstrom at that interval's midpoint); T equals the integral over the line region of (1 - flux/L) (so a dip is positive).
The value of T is -4.1 Angstrom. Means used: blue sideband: 5.89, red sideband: 8.43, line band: 8.62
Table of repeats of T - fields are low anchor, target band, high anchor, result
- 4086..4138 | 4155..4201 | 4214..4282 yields -1.0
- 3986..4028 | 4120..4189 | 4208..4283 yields -4.7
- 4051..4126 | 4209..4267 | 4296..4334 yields -3.8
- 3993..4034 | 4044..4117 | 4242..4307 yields -3.6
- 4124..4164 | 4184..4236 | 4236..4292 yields -0.9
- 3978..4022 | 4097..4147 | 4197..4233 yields -3.4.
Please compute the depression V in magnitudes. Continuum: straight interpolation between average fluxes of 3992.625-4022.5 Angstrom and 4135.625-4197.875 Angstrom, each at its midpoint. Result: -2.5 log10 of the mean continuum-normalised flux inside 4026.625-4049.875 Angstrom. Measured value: 0.02 mag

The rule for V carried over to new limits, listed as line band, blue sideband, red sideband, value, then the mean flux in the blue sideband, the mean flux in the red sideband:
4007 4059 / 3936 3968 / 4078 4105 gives -0.19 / 4.34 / 8.36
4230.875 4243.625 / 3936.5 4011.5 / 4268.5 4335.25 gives -0.17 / 5.44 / 7.3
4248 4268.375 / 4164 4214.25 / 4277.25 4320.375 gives -0.07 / 8.38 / 6.85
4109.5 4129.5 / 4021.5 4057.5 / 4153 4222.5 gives -0.08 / 7.98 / 8.43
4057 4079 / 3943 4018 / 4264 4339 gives -0.20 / 5.93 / 7.46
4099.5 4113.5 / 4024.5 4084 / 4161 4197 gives 0.01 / 7.82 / 8.46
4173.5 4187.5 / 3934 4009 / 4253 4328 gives -0.24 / 5.21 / 7.26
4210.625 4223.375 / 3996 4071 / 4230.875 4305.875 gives -0.16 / 7.77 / 7.53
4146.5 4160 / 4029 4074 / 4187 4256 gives -0.05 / 7.76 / 8.09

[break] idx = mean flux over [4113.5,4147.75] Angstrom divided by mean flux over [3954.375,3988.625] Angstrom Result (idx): 1.7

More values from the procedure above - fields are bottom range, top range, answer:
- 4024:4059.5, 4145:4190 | 1.05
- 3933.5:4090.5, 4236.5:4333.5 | 1.13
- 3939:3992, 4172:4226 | 1.71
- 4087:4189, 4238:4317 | 0.85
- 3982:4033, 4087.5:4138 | 1.10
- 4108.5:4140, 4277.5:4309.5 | 0.80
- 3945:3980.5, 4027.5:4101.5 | 1.81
